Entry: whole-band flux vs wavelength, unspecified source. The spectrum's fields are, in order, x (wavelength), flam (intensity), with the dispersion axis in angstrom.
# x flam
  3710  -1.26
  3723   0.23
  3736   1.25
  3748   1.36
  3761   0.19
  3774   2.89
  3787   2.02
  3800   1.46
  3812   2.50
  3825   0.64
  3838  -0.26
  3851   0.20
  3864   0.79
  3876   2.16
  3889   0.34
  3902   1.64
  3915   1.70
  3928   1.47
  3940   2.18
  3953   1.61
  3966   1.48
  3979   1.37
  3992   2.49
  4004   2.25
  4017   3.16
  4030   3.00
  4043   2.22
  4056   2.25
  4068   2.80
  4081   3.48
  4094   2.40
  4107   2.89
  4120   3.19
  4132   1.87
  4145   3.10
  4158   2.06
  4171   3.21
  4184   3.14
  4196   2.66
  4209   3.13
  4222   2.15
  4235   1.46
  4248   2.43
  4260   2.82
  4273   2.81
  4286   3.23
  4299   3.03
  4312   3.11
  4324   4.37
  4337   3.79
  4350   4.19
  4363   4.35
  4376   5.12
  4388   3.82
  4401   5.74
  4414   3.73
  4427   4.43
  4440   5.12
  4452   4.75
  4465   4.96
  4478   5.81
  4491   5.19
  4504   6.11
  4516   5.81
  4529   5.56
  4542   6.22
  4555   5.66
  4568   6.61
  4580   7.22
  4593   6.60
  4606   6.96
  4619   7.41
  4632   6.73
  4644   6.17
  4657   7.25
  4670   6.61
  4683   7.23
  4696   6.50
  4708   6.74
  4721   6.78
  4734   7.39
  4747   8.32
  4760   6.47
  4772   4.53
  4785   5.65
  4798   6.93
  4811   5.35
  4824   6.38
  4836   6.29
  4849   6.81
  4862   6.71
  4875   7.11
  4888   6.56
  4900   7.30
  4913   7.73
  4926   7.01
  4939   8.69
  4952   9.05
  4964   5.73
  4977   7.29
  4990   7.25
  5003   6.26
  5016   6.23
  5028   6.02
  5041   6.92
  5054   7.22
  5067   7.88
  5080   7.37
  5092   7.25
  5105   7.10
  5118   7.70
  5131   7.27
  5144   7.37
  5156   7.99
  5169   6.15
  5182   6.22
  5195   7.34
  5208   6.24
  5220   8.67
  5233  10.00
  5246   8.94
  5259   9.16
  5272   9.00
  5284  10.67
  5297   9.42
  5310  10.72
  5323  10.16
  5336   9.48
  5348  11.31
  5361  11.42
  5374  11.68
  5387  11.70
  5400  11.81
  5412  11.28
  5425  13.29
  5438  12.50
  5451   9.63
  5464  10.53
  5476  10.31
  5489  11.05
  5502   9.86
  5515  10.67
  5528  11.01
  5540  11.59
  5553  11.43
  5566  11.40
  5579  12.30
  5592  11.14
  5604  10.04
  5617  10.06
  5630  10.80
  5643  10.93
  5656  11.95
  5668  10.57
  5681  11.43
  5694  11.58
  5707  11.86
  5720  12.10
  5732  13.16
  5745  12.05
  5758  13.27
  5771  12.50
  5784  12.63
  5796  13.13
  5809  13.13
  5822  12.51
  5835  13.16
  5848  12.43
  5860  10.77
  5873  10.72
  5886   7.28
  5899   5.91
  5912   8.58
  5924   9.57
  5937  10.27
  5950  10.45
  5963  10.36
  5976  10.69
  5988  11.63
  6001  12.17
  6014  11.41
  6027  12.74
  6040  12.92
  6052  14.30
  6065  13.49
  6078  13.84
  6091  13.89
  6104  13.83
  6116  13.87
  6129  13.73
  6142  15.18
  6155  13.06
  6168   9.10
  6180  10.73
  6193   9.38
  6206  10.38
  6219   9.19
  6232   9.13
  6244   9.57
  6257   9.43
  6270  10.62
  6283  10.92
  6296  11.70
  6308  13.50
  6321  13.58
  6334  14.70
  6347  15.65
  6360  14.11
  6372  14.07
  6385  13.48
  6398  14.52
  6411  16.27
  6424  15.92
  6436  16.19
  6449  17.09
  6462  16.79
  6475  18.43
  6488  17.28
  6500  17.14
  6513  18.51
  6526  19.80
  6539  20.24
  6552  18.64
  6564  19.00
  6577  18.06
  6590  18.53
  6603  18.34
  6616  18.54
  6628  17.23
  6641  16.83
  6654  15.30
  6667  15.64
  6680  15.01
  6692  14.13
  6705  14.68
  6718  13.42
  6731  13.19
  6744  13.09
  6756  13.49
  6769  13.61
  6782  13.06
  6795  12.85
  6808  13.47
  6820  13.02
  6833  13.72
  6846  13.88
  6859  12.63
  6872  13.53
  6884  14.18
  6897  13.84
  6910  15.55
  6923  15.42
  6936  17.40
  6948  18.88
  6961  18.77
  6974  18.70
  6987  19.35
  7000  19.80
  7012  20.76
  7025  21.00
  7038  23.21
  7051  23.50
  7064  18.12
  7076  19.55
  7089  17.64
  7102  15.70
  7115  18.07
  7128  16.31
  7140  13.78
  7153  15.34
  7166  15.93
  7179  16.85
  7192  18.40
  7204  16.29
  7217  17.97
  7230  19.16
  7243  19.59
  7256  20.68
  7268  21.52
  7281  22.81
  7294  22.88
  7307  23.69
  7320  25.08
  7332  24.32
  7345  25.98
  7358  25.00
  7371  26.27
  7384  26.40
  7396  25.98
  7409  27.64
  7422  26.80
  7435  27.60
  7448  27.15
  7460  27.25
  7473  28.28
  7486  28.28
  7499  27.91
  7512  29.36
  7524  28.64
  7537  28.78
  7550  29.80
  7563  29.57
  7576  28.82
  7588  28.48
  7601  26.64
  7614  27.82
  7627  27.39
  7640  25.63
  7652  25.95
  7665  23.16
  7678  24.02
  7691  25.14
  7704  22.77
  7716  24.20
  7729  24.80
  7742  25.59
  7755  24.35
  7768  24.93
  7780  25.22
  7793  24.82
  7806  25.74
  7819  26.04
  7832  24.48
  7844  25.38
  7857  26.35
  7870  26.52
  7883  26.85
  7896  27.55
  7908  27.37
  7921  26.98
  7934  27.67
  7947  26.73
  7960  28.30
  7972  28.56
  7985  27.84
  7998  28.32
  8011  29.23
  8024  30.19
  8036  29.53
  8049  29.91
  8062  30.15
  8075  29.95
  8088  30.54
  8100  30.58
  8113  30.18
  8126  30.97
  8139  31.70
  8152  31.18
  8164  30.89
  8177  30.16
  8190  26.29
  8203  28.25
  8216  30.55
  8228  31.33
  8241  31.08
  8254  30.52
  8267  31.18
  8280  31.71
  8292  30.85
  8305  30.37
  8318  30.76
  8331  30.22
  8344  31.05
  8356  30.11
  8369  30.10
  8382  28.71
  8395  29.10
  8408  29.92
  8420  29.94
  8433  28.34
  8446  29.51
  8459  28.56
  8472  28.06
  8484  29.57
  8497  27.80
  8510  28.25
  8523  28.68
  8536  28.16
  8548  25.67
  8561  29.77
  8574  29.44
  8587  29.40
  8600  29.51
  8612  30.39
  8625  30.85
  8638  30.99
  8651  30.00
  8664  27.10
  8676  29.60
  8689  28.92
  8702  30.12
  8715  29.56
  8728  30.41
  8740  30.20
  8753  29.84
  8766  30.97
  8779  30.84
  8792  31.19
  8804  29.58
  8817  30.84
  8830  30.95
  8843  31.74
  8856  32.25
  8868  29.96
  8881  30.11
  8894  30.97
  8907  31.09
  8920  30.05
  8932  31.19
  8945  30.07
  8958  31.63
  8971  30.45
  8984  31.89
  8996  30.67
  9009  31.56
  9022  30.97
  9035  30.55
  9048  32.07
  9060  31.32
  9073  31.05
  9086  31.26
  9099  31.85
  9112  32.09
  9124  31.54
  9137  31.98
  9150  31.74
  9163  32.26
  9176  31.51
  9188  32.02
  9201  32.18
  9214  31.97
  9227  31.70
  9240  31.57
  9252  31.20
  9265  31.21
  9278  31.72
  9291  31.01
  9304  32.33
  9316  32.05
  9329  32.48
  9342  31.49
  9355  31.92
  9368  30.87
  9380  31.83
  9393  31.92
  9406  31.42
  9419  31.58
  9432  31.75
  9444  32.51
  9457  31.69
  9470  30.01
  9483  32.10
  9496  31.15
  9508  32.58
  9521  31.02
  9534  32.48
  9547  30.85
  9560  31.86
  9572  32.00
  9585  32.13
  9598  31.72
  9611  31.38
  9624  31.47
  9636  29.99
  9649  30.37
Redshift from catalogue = 0.00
